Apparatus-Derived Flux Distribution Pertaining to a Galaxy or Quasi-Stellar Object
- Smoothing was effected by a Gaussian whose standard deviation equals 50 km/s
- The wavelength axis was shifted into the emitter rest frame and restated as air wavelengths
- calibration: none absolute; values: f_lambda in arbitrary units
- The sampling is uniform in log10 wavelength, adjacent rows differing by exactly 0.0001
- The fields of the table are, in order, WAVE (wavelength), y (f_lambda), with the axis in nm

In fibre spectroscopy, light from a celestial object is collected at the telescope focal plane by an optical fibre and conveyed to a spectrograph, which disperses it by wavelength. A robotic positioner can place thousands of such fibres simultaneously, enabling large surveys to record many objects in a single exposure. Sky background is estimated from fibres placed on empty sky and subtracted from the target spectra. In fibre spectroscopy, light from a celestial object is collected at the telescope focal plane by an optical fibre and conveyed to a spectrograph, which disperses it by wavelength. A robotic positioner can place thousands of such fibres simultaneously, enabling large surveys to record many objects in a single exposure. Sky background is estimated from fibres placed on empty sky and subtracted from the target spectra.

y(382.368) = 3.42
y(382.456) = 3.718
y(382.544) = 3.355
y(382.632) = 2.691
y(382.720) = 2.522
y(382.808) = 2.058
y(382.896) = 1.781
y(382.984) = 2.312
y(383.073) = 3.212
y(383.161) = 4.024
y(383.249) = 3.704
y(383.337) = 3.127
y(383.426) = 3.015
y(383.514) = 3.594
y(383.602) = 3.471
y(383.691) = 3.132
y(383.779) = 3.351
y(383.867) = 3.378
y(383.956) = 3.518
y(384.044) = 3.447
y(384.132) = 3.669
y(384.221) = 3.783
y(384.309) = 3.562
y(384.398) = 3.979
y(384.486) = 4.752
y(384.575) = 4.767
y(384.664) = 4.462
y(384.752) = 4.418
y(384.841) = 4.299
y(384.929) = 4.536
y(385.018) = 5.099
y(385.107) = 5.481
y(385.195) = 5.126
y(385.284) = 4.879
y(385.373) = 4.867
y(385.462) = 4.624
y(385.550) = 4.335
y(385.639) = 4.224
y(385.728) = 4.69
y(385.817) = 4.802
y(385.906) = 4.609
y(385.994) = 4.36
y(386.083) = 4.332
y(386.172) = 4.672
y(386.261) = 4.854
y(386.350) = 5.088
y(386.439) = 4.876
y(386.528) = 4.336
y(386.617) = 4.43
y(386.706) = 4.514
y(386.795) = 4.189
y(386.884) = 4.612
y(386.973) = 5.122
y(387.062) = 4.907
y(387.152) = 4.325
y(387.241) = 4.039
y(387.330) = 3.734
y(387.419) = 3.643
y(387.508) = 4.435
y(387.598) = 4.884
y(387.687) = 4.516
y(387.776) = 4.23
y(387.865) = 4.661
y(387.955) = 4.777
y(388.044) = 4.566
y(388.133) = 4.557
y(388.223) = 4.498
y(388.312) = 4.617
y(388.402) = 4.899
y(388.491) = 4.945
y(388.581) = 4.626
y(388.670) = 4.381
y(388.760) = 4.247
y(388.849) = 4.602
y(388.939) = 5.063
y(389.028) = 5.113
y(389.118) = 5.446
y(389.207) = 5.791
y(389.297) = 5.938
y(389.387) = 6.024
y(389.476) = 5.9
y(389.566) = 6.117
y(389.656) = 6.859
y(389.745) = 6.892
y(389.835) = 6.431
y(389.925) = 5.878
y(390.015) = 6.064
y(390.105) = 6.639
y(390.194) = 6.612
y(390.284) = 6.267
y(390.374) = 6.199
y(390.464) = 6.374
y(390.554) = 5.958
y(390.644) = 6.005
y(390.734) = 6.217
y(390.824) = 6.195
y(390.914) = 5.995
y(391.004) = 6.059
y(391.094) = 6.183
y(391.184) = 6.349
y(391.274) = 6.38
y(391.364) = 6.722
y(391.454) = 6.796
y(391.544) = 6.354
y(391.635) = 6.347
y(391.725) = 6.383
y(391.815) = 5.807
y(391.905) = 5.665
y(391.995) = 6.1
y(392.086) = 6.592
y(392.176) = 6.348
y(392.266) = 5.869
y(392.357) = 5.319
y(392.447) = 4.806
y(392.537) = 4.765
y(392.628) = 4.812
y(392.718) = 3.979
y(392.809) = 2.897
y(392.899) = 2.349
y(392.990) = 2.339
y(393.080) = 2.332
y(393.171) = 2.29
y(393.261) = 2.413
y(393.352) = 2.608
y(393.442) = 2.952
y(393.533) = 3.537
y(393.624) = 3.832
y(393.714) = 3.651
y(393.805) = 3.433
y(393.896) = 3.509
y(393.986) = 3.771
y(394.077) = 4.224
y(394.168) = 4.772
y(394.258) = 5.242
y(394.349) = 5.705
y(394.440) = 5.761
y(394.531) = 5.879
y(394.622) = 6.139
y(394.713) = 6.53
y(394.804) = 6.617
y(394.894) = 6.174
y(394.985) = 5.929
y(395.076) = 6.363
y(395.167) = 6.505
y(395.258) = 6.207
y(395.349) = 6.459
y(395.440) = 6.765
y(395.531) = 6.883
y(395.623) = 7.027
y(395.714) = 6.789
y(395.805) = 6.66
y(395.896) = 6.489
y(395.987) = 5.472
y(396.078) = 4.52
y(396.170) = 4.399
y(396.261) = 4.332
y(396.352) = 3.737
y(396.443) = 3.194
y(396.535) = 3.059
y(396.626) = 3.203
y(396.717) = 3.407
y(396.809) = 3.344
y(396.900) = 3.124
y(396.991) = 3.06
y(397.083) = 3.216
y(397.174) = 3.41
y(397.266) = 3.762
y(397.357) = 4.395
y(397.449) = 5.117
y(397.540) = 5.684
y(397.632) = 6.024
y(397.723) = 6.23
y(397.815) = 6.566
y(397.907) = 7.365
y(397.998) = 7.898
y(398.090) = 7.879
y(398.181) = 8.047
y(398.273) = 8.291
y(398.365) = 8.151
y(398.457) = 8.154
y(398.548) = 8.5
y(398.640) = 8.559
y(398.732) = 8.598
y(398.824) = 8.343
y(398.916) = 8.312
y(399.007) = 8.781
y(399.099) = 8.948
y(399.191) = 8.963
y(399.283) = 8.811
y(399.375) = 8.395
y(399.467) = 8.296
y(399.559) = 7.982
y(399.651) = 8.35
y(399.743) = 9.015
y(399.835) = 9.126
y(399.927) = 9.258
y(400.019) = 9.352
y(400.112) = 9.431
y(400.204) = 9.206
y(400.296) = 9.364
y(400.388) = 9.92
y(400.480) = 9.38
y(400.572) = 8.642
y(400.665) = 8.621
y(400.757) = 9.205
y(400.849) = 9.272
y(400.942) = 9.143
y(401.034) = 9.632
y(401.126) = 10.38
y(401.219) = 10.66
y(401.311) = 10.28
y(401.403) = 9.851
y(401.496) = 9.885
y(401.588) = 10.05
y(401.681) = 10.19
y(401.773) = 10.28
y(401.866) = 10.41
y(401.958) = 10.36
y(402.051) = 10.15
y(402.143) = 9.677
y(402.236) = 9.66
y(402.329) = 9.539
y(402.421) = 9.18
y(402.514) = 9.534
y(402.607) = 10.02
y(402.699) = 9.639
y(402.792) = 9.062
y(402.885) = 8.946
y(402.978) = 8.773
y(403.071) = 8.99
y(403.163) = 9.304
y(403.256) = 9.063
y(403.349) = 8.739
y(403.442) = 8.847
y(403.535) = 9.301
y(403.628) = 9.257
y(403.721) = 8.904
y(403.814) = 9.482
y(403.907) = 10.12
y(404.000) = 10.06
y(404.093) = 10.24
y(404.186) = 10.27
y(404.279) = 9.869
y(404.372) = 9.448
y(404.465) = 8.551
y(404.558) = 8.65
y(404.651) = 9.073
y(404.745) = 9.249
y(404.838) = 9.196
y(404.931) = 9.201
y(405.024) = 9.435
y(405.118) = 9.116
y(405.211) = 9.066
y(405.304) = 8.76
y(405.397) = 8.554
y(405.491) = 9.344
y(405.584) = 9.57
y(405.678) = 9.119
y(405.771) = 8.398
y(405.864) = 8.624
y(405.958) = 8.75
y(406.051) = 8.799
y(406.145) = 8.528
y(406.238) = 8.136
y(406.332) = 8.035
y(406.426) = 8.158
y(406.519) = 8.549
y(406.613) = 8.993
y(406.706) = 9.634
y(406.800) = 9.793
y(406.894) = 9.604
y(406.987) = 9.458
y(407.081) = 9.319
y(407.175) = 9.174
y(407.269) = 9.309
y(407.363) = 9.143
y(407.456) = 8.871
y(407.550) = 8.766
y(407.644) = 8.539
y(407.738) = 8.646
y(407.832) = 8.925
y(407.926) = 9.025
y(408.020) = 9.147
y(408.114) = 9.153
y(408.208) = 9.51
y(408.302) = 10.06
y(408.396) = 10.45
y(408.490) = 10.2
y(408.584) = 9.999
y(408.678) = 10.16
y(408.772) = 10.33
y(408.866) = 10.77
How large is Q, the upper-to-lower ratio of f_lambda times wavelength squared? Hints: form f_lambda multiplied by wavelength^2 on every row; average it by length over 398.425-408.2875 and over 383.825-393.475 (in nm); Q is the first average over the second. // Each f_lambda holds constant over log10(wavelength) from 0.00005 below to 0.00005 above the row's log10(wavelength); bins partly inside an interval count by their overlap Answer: 2.00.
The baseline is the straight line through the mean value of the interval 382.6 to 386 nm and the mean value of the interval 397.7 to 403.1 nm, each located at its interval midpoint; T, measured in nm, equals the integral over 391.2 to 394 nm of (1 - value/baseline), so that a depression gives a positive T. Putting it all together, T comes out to 0.82 nm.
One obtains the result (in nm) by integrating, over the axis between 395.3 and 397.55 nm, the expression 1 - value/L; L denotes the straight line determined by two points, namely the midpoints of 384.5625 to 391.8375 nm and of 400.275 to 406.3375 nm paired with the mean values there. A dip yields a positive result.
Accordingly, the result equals 0.83 nm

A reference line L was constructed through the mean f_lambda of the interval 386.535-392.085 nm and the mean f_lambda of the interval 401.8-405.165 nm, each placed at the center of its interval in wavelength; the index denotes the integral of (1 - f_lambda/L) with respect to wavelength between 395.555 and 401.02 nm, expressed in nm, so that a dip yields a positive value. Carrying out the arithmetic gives 0.72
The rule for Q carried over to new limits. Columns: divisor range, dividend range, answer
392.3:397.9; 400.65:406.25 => 2.09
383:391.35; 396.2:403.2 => 1.75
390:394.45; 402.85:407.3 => 1.92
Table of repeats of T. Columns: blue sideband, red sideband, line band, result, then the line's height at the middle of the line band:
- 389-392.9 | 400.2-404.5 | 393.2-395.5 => 0.67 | 6.99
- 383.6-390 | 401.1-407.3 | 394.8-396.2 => 0.16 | 7.02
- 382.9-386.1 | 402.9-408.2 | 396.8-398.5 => 0.33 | 7.2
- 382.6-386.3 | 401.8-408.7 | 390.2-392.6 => -0.15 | 5.72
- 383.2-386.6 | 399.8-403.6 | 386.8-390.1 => 0.20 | 5.36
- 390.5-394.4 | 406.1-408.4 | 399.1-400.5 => -0.41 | 6.95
